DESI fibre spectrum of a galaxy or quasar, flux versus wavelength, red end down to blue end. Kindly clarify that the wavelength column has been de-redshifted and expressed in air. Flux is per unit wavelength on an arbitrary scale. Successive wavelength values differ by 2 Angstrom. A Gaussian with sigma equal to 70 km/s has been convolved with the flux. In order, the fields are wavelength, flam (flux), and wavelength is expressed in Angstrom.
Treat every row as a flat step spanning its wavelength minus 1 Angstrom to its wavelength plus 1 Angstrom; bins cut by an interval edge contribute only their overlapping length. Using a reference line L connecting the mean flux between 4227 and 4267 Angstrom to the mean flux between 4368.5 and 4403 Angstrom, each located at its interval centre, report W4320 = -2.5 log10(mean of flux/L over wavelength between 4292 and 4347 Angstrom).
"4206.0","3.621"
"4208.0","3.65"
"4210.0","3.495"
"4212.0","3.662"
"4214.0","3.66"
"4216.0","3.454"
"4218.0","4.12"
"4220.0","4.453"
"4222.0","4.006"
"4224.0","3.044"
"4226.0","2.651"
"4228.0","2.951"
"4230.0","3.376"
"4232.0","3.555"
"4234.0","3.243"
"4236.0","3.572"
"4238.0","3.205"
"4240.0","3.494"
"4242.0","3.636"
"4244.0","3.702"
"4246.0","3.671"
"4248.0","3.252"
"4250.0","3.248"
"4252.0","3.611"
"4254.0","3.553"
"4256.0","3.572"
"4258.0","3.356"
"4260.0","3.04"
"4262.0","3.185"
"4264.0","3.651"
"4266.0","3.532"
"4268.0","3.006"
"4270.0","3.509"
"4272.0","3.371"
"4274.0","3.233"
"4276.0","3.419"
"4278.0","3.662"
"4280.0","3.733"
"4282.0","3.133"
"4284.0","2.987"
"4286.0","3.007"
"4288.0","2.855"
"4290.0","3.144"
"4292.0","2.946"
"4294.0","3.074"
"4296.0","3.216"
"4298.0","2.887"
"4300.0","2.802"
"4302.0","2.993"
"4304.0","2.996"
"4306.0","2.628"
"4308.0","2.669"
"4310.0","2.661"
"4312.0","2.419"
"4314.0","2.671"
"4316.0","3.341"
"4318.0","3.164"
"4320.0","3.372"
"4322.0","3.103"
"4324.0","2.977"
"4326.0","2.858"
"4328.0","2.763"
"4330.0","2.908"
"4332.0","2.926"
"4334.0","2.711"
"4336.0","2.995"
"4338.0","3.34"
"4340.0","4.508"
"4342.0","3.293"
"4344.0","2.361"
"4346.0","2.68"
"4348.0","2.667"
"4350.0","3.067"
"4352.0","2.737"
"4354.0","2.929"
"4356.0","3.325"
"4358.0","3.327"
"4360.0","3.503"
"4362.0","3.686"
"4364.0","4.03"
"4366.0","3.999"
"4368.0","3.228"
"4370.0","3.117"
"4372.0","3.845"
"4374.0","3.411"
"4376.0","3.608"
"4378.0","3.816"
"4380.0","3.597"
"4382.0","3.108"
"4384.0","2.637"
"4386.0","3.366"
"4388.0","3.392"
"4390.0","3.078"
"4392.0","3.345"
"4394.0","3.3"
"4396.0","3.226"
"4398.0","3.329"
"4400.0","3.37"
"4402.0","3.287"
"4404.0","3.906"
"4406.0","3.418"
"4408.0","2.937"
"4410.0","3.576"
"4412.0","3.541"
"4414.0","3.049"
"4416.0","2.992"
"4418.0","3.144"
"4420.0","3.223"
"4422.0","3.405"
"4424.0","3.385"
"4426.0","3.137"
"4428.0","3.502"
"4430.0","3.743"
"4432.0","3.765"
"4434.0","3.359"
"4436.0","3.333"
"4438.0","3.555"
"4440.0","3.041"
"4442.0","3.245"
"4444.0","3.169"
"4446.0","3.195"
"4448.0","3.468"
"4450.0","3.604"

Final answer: 0.139 mag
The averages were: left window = 3.42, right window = 3.34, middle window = 2.97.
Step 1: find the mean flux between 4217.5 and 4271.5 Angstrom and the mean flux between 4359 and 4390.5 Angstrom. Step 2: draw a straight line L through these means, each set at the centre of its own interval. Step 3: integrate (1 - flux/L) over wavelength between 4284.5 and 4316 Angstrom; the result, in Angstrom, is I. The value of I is 5.2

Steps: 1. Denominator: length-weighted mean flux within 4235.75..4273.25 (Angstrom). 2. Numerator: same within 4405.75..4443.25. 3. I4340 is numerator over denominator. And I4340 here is 0.97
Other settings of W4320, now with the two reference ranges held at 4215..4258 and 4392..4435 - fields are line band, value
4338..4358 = 0.11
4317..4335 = 0.15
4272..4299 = 0.09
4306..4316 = 0.27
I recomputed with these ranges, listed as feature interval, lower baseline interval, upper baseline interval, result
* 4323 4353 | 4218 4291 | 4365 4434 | 3.5 Angstrom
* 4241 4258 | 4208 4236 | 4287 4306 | -1.0 Angstrom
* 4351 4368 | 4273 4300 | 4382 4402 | -1.2 Angstrom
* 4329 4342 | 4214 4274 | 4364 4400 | 0.7 Angstrom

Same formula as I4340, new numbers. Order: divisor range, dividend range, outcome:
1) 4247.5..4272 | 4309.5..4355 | 0.88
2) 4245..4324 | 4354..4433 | 1.07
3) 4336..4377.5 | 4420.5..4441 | 1.03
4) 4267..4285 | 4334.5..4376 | 0.99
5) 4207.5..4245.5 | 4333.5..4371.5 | 0.92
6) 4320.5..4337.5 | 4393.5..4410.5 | 1.15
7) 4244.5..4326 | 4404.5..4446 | 1.05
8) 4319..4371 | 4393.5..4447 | 1.05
